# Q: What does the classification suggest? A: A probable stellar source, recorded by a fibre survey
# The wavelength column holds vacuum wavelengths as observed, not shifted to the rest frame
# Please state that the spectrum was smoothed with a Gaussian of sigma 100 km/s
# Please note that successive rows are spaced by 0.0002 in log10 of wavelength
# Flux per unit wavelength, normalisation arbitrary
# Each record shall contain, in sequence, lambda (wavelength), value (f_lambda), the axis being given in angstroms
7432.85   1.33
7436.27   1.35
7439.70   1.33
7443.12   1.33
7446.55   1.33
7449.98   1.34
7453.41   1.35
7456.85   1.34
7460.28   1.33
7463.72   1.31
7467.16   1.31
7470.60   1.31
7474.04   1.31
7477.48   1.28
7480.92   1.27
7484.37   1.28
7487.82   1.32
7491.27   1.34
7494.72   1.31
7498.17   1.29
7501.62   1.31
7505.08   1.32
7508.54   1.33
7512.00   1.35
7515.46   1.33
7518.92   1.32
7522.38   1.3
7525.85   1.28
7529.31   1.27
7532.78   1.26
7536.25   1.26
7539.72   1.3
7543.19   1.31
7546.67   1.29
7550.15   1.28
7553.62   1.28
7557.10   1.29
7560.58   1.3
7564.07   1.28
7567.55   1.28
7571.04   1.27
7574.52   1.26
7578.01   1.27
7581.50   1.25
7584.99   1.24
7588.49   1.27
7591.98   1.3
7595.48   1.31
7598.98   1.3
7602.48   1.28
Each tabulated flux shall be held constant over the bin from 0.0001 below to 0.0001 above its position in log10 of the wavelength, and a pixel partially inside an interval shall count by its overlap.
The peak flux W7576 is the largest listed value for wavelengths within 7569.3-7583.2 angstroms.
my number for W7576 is 1.27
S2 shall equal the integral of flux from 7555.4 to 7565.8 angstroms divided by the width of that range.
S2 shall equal 1.29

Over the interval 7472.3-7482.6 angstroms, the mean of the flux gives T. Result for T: 1.29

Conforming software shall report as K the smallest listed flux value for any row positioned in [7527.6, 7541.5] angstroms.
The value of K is 1.26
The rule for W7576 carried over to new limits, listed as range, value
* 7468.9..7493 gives 1.34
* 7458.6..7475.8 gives 1.33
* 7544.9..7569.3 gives 1.3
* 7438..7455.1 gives 1.35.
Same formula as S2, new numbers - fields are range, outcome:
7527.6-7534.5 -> 1.26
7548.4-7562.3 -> 1.29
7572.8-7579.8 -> 1.26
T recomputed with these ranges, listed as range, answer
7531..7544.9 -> 1.28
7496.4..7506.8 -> 1.31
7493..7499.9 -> 1.3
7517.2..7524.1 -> 1.31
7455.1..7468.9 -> 1.32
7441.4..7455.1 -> 1.34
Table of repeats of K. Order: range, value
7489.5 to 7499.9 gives 1.29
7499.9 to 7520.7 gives 1.31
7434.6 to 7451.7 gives 1.33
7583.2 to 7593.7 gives 1.24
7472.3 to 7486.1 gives 1.27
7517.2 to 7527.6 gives 1.28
